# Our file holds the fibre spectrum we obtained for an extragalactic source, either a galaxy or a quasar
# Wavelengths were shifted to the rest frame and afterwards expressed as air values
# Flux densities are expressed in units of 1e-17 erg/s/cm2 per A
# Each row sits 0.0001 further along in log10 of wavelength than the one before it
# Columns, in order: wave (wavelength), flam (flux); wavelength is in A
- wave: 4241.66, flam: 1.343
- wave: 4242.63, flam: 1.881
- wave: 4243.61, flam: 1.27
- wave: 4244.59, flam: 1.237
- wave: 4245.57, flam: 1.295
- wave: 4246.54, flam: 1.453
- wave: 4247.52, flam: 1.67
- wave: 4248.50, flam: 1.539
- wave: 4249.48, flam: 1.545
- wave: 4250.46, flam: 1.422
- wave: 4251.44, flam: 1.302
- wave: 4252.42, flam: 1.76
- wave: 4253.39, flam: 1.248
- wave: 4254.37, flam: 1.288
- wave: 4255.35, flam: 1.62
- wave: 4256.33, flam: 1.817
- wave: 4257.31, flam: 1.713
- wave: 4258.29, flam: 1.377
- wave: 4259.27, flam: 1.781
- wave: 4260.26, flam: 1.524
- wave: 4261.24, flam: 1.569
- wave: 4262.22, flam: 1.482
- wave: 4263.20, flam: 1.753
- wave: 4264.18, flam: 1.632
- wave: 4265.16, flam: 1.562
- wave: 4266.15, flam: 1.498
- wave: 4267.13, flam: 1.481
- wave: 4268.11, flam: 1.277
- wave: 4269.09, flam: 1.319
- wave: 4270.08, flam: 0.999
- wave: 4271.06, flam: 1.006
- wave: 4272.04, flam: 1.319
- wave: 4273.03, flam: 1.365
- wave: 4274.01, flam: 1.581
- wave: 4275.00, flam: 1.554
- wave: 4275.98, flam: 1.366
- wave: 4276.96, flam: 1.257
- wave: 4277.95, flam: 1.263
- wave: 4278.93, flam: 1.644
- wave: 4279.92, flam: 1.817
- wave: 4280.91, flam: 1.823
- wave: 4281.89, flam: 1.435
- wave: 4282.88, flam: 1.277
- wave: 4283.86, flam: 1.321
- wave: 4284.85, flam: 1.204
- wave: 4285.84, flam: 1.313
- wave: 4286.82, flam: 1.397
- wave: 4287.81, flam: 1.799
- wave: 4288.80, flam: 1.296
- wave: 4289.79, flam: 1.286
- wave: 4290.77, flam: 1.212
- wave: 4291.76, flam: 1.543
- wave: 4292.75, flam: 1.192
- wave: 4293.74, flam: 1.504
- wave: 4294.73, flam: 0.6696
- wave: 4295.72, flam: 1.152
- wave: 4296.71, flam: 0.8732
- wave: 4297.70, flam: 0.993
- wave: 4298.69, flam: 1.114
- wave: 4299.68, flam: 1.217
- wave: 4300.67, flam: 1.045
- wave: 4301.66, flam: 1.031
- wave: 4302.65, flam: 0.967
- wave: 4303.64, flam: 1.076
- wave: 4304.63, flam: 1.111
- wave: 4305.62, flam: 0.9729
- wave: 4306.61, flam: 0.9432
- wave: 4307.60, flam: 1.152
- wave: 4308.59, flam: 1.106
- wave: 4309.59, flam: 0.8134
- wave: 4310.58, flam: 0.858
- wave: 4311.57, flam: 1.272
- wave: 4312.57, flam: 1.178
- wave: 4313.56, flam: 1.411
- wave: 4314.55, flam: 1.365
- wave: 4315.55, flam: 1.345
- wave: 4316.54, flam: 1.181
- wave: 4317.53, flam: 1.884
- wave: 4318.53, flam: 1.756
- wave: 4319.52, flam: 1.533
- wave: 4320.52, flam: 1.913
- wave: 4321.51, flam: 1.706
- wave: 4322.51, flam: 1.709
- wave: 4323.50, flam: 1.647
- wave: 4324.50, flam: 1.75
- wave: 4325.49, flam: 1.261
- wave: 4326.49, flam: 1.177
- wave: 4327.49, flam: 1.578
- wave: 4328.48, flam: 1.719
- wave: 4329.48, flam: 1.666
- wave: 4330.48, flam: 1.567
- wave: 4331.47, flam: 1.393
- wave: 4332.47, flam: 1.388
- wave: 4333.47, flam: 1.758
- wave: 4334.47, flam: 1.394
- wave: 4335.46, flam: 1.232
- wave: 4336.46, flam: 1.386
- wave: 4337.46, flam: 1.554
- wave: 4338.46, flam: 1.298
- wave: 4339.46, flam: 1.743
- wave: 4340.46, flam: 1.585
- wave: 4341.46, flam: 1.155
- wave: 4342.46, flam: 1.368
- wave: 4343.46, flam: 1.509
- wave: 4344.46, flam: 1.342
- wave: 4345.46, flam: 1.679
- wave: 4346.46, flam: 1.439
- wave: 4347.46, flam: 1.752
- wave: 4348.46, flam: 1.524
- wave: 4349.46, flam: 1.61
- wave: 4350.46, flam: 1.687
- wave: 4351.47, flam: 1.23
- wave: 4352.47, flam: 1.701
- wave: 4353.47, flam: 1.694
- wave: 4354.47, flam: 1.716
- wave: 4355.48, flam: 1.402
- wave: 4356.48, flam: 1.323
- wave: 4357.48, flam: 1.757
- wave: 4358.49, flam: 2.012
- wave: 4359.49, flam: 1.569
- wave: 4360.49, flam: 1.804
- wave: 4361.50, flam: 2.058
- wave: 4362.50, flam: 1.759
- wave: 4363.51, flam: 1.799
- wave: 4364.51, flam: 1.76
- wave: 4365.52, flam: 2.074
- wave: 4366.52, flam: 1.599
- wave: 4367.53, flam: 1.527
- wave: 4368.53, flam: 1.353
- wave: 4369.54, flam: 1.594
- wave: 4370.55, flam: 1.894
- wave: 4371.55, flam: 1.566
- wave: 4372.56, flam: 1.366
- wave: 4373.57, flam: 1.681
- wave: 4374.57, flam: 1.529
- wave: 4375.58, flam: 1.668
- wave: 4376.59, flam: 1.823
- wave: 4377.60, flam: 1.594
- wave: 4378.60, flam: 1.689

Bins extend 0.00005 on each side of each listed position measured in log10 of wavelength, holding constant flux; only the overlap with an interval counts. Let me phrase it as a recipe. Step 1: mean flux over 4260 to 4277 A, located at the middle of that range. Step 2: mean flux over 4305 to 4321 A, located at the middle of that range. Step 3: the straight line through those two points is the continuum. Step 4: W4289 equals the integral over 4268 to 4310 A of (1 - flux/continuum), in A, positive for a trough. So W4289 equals 3.6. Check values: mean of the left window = 1.42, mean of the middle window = 1.25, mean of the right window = 1.29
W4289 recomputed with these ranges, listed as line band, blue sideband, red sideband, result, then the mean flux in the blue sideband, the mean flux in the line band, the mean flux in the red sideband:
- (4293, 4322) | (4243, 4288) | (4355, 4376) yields 6.34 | 1.46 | 1.21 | 1.67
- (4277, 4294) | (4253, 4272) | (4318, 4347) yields 0.70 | 1.47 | 1.42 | 1.52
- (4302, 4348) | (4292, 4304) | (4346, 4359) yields -2.16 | 1.08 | 1.4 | 1.6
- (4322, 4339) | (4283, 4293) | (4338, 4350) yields -0.38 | 1.36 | 1.5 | 1.5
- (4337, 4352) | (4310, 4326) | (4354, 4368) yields 1.23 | 1.48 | 1.5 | 1.73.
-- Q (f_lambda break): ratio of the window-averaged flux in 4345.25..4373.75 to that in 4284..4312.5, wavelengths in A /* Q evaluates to 1.44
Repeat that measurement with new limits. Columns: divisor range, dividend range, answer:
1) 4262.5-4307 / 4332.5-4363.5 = 1.21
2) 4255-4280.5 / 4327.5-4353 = 1.02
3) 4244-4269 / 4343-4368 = 1.10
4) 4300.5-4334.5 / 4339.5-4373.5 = 1.18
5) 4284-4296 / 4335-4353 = 1.15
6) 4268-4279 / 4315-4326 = 1.22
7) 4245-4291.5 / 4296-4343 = 0.92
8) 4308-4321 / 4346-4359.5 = 1.19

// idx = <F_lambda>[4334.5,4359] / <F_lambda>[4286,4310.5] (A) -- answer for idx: 1.34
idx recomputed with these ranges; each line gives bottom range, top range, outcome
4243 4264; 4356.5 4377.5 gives 1.12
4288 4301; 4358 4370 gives 1.48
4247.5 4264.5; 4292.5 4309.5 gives 0.68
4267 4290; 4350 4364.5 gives 1.21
